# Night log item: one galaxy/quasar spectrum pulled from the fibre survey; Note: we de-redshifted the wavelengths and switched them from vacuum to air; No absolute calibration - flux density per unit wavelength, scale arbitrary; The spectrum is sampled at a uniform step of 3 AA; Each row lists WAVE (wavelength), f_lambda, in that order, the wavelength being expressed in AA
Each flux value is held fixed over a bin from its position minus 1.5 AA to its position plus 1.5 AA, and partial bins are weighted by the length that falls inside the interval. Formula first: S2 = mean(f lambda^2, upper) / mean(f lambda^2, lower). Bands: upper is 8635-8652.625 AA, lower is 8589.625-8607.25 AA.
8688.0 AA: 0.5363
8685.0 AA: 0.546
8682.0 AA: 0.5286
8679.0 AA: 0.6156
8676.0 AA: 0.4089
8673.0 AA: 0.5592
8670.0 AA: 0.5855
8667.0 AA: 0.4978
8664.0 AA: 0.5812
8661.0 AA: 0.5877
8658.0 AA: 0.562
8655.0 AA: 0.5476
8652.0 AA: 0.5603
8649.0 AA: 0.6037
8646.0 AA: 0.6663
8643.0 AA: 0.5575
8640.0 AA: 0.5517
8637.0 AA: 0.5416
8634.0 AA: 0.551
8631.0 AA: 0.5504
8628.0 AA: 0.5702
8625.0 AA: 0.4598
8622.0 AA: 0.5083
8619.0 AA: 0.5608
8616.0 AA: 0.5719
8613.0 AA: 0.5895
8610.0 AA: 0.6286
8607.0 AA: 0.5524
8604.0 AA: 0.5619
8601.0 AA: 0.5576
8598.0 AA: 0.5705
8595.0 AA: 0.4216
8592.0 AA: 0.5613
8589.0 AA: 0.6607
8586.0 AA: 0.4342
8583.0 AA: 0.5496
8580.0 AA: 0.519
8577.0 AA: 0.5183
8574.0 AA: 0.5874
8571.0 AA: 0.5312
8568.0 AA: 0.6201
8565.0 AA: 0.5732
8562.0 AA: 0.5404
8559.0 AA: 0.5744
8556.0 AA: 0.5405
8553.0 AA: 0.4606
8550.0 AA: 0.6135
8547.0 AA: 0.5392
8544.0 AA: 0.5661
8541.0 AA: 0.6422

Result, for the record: 1.1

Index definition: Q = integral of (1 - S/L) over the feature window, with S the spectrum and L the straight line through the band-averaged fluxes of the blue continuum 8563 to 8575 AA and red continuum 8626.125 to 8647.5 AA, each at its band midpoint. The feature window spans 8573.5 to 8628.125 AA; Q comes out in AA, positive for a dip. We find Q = 2.6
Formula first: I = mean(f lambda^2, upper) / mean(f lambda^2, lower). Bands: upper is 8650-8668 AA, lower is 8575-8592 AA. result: 1.1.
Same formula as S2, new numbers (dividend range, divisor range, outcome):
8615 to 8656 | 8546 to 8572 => 1.02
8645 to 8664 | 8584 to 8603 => 1.11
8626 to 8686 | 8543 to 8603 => 1.04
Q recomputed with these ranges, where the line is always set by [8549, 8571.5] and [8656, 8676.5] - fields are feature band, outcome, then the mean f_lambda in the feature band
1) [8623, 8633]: 0.4 AA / 0.527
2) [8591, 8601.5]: 0.6 AA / 0.523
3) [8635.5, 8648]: -0.7 AA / 0.58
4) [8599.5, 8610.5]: -0.4 AA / 0.57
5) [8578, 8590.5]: 0.3 AA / 0.54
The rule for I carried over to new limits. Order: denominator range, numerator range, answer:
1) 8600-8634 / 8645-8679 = 1.02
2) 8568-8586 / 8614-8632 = 1.01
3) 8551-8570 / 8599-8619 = 1.05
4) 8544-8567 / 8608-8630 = 1.02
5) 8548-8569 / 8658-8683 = 1.00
